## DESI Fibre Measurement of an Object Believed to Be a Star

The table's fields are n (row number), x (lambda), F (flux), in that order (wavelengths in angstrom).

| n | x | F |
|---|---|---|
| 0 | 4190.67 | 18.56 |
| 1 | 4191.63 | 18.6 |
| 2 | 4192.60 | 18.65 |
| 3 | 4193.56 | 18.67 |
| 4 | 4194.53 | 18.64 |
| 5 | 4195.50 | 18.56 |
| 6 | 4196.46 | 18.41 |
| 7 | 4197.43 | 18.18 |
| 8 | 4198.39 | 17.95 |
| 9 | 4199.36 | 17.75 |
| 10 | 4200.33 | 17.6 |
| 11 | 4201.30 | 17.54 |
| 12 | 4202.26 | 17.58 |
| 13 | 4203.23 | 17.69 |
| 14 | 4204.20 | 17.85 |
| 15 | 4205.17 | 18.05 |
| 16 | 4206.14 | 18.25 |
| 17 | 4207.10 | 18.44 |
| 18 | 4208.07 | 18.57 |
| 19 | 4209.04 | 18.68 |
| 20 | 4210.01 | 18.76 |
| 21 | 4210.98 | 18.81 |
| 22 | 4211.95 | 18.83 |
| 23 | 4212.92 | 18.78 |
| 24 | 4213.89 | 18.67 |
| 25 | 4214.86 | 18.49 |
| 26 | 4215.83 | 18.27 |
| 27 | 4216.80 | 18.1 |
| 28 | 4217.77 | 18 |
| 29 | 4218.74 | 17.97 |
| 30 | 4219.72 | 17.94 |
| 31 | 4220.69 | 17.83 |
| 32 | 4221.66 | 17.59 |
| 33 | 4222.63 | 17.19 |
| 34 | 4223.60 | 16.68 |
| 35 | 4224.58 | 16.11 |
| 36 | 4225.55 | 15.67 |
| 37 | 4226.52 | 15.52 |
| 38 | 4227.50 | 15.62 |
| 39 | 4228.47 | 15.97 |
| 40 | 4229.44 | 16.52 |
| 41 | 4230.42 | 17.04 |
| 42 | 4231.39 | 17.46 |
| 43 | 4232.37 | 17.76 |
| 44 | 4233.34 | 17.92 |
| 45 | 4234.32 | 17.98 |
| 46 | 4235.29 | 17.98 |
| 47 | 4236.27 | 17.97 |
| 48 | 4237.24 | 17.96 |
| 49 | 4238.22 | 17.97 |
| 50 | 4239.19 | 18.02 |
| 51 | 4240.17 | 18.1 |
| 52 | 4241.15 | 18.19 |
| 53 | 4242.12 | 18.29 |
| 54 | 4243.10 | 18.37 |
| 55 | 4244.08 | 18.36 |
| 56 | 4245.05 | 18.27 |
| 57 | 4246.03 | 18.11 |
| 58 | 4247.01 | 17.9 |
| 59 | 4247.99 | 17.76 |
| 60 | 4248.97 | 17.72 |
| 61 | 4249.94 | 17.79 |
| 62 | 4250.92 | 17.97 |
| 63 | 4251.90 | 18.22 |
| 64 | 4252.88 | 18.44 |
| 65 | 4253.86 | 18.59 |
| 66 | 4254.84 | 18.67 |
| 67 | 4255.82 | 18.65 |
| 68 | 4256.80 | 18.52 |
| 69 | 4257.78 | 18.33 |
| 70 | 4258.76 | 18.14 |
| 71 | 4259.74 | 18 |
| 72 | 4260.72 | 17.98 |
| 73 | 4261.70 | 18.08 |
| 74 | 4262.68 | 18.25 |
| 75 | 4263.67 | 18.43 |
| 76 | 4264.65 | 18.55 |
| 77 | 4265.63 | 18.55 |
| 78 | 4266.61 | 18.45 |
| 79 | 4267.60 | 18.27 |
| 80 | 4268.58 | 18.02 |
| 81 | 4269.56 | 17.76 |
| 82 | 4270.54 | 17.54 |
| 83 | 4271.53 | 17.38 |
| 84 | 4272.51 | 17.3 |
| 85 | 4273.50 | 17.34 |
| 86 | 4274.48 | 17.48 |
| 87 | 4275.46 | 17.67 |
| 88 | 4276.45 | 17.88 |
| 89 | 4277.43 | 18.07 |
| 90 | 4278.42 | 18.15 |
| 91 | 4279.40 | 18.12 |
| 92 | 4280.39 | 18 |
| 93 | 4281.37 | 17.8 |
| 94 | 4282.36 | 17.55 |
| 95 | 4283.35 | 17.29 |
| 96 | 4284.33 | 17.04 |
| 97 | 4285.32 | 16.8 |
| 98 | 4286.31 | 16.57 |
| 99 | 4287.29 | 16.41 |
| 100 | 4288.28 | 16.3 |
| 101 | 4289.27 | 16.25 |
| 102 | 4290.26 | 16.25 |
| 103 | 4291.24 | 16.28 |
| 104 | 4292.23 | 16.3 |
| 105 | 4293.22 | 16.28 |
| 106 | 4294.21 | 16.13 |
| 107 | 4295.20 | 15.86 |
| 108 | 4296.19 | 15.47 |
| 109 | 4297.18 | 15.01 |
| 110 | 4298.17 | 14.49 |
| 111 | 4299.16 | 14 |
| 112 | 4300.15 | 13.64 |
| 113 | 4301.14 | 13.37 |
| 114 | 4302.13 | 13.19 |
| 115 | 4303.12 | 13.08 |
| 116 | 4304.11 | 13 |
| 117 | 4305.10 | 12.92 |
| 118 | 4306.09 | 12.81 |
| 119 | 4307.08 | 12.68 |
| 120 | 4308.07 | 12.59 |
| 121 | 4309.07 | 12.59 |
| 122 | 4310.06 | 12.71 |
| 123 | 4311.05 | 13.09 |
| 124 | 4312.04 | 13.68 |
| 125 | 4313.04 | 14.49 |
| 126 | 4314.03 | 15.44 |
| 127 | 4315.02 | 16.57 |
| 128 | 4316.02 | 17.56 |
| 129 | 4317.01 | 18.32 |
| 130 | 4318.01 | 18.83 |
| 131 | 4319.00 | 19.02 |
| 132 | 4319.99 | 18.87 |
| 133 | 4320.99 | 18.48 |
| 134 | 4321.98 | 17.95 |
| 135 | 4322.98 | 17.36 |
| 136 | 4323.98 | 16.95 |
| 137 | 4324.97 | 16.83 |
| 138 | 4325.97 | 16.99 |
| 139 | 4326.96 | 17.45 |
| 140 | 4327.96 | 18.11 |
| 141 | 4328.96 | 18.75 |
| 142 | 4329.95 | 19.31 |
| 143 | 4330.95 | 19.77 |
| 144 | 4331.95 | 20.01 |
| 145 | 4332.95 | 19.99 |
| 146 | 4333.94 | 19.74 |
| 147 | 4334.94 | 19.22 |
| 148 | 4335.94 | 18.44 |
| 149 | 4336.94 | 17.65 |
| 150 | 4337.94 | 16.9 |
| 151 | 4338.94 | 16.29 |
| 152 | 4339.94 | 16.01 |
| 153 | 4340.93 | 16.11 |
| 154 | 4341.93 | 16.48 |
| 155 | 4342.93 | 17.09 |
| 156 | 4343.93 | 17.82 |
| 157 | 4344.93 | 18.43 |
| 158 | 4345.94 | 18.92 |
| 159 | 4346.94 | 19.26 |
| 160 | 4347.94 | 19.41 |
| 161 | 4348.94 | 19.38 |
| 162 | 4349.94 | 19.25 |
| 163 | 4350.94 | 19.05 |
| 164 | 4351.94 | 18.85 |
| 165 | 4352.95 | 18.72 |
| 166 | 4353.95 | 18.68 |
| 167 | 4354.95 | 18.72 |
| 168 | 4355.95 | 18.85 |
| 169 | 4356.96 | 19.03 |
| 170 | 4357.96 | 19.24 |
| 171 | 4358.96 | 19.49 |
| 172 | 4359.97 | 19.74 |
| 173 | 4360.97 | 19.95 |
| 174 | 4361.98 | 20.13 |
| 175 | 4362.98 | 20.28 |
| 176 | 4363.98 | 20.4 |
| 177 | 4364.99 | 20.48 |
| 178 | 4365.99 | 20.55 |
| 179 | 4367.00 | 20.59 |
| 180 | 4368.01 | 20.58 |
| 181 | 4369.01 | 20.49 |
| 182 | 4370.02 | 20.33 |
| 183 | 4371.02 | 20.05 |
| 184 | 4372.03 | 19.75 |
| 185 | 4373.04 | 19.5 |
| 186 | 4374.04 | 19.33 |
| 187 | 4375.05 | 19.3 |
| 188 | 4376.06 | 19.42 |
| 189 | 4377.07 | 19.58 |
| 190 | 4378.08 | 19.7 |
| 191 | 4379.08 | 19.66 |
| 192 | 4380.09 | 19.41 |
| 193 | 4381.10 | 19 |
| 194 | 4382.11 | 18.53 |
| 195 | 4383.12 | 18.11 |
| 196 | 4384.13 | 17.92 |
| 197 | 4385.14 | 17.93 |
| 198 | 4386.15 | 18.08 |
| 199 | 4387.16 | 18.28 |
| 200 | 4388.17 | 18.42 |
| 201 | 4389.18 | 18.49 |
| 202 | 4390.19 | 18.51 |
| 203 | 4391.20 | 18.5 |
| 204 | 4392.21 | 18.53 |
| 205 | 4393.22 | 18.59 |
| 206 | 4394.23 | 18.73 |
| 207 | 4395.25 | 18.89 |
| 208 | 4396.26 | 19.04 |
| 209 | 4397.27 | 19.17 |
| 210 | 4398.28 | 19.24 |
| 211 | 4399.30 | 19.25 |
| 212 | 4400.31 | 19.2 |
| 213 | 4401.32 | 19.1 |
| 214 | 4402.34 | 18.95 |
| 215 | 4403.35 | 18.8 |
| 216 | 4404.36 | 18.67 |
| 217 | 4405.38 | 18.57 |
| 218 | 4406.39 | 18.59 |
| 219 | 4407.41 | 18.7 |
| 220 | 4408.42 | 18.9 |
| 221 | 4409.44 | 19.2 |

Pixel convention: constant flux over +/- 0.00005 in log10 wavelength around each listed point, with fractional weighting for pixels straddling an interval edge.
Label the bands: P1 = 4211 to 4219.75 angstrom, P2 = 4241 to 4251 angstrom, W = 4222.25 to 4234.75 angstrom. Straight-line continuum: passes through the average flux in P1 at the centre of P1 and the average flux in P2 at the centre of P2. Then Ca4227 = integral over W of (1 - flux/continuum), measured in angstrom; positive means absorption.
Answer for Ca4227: 1.0 angstrom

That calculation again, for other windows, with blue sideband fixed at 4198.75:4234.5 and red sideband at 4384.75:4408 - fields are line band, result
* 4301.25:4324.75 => 3.8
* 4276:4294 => 1.0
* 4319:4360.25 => 0.0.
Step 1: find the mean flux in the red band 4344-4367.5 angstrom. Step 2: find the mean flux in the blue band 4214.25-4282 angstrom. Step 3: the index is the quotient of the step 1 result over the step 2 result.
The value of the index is 1.1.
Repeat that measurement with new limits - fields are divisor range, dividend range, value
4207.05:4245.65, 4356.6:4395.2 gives 1.09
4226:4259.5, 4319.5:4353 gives 1.02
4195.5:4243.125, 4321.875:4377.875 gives 1.06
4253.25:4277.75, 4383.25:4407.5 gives 1.03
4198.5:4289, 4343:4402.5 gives 1.08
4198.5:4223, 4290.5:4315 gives 0.78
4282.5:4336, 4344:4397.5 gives 1.18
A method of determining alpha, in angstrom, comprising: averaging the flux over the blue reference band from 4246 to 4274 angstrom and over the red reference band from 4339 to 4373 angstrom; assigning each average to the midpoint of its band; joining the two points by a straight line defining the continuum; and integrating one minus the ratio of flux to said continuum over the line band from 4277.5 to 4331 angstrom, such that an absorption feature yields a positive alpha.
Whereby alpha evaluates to 7.19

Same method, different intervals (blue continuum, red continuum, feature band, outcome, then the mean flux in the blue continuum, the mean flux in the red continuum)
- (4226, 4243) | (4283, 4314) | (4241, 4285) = -4.9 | 17.4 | 14.7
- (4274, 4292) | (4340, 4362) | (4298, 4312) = 3.6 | 17.2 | 18.7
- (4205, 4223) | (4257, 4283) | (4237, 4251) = 0.0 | 18.3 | 18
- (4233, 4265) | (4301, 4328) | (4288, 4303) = 1.0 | 18.2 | 15.5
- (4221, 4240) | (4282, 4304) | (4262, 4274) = -1.3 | 17.1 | 15.6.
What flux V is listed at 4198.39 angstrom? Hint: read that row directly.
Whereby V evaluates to 17.95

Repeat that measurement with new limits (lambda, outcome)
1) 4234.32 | 17.98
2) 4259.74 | 18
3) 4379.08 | 19.66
